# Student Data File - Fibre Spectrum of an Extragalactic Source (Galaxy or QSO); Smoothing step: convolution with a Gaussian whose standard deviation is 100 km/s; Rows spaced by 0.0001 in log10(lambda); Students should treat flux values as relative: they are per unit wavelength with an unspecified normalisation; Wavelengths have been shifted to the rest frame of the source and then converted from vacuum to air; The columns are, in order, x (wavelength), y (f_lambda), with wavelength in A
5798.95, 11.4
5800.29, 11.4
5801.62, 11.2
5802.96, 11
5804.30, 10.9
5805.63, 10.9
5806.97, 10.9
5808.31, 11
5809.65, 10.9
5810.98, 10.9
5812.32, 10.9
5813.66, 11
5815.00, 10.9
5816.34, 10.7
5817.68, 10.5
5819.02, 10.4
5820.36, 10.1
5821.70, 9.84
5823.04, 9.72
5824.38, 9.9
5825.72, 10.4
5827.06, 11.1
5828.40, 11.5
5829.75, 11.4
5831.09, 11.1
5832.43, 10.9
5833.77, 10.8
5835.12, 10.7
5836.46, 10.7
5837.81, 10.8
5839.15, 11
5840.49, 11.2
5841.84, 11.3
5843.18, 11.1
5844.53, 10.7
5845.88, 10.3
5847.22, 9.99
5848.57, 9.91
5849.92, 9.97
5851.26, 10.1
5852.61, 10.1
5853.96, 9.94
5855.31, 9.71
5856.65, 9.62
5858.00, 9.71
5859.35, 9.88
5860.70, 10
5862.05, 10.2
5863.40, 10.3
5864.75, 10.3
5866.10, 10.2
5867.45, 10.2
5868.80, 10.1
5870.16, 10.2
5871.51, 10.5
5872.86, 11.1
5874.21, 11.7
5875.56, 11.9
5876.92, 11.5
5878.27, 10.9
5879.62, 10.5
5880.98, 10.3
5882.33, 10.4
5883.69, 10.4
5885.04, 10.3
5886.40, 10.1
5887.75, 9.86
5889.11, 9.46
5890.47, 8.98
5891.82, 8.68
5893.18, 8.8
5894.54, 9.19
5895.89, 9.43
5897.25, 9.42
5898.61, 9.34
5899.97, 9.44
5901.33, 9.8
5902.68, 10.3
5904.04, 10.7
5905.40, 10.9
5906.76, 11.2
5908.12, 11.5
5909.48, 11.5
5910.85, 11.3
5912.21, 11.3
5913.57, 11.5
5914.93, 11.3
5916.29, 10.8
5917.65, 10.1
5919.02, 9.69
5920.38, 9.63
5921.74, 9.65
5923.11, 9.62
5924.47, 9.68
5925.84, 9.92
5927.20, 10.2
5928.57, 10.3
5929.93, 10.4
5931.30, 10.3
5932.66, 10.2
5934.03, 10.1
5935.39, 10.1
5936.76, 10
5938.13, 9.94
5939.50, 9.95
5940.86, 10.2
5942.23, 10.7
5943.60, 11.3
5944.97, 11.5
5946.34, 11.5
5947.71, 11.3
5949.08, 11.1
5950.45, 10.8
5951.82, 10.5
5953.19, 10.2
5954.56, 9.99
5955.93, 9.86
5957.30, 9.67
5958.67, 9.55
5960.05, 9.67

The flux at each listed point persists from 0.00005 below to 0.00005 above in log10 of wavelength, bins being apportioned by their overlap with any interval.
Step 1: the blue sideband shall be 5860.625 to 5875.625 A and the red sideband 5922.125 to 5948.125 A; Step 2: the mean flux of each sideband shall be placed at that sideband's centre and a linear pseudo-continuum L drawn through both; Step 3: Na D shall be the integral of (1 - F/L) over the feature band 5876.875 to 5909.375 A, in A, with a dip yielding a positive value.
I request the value 1.3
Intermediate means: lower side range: 10.5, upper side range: 10.4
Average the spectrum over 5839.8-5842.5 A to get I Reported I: 11.2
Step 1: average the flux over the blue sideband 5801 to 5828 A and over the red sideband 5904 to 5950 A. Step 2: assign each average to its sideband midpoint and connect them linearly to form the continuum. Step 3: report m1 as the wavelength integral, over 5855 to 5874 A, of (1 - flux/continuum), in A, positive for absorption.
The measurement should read 0.8 A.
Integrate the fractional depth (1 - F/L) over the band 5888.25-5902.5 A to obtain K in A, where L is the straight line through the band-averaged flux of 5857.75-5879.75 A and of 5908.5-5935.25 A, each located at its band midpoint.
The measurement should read 1.6 A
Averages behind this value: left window 10.6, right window 10.4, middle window 9.3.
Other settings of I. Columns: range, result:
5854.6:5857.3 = 9.69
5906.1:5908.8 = 11.4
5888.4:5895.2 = 9.01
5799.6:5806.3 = 11.1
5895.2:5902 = 9.49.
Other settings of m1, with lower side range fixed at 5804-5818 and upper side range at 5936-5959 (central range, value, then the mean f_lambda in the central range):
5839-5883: 1.2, 10.4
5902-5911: -0.4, 11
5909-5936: 0.5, 10.4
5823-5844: -0.1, 10.9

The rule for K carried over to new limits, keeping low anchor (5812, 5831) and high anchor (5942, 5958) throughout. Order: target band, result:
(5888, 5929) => 2.12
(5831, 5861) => 0.62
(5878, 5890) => 0.51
